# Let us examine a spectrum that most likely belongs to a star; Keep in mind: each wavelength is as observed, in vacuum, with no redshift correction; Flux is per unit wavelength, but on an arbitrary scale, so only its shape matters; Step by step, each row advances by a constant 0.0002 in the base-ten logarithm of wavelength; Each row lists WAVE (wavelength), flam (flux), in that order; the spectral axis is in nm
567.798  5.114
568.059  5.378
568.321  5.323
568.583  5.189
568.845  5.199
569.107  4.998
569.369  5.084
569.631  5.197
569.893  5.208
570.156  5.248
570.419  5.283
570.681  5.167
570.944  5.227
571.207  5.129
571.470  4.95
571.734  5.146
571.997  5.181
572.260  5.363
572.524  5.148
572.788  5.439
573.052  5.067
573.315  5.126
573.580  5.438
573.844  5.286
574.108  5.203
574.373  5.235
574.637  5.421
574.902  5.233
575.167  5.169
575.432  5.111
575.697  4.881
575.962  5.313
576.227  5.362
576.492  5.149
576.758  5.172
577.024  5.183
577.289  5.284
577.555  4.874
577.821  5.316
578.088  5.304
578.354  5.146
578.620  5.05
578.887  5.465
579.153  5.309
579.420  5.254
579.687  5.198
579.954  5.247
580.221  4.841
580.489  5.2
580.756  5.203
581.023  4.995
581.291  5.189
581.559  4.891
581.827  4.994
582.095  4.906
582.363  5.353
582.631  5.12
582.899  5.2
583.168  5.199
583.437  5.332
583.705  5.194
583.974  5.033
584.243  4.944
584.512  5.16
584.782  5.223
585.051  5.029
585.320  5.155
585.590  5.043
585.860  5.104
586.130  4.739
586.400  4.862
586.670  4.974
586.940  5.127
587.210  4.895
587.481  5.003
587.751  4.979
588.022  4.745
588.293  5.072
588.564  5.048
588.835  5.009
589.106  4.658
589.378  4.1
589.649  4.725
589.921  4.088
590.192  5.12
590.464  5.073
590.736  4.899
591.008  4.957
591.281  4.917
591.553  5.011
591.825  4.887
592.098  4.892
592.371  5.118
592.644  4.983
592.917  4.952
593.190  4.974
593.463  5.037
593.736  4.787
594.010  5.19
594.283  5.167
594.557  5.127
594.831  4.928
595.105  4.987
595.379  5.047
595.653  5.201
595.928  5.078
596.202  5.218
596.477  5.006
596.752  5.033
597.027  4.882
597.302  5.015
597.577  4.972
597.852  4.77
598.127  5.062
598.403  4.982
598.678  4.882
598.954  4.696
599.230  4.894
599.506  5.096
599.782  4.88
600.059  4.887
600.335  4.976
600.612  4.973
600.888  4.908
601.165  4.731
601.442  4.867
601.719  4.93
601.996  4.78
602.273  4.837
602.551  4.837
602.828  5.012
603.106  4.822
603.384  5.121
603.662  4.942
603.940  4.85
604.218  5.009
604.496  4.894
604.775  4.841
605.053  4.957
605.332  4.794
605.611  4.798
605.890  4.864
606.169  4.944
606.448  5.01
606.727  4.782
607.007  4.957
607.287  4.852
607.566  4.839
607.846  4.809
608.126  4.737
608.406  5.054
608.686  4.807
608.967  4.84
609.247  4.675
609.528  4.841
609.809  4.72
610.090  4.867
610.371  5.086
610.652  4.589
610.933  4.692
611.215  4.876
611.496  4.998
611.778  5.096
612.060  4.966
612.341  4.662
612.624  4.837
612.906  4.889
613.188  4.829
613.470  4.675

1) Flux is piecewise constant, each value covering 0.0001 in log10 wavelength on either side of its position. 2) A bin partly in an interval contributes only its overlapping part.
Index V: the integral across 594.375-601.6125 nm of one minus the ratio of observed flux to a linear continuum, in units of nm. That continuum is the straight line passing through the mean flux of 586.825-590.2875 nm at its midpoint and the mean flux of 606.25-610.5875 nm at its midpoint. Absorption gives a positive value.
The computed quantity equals -0.20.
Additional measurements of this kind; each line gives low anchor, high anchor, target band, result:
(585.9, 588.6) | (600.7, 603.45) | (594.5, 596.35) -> -0.06 nm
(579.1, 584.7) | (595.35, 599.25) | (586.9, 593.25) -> 0.22 nm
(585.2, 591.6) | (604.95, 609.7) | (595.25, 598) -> -0.09 nm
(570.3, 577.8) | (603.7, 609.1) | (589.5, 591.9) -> 0.09 nm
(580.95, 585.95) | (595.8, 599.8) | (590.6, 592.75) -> 0.03 nm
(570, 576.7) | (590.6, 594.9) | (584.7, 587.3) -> 0.03 nm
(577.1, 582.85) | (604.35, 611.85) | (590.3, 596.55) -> -0.01 nm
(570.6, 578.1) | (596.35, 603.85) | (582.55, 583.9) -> -0.03 nm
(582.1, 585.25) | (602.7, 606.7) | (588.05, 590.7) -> 0.17 nm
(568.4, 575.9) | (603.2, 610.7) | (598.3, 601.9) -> 0.03 nm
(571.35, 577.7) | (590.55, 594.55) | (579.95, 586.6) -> 0.02 nm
